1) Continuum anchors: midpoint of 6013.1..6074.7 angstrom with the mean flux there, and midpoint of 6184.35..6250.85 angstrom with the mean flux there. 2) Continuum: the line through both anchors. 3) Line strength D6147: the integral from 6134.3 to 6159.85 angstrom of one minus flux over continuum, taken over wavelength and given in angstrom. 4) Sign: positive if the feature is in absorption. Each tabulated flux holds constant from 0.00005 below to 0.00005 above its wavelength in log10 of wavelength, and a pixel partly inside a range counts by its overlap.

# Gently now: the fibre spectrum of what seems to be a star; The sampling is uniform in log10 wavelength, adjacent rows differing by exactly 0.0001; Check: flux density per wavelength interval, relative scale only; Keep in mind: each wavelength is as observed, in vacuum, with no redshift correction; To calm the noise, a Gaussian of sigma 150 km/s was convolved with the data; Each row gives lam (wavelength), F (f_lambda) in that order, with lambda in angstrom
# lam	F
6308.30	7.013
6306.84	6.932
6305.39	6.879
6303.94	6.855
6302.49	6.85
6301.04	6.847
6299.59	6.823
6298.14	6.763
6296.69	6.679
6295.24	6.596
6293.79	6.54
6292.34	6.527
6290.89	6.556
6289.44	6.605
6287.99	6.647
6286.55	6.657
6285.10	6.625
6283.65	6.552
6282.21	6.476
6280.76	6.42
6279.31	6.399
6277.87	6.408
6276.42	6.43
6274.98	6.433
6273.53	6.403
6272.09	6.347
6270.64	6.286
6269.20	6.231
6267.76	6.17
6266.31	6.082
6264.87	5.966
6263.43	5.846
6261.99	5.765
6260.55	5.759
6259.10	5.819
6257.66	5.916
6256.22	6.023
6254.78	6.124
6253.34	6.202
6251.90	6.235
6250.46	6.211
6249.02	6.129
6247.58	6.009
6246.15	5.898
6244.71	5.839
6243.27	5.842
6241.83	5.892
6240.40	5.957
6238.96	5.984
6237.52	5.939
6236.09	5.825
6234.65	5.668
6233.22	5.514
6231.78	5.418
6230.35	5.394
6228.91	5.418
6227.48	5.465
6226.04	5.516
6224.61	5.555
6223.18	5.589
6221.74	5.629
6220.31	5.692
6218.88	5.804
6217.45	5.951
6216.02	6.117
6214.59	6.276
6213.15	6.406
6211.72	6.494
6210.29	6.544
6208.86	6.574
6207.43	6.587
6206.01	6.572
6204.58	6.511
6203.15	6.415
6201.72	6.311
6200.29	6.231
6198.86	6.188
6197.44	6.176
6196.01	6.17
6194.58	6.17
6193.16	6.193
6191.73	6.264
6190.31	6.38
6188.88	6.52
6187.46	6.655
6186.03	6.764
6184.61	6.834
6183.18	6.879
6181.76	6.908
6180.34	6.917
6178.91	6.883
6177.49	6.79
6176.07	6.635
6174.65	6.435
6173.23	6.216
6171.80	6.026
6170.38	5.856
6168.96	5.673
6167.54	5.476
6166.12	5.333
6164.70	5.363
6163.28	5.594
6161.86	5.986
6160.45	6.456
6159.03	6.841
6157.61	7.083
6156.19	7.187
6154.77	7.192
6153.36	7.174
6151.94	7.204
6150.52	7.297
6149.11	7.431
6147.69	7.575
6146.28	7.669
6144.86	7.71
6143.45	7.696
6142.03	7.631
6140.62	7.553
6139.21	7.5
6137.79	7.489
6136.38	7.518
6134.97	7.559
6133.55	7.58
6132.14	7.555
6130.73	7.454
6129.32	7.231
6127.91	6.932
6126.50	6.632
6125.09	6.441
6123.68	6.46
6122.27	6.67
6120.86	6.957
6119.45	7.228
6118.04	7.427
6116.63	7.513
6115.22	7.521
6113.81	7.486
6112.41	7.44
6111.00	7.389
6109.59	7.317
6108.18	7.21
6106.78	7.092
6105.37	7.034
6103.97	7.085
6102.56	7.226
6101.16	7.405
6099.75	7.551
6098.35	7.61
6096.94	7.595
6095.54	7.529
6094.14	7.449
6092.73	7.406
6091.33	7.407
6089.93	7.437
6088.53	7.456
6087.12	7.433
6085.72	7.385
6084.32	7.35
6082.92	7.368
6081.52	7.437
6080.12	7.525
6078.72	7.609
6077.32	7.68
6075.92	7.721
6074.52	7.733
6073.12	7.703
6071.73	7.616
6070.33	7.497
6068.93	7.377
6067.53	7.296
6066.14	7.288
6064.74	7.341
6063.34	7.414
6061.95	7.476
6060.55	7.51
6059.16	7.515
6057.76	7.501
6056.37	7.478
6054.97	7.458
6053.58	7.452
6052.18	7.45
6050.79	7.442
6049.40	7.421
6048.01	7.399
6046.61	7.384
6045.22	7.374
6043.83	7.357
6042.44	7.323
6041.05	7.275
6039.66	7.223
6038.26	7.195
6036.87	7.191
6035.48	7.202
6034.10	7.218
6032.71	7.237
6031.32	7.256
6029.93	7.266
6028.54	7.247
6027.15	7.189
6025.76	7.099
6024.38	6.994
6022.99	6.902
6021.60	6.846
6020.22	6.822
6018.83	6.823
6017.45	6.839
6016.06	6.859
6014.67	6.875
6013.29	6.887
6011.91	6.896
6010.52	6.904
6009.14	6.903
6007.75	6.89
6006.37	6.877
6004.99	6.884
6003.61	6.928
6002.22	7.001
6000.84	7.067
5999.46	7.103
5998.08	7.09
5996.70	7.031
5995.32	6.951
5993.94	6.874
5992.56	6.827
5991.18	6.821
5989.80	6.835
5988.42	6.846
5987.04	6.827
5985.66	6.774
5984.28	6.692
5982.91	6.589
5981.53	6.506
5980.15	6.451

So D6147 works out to -3.3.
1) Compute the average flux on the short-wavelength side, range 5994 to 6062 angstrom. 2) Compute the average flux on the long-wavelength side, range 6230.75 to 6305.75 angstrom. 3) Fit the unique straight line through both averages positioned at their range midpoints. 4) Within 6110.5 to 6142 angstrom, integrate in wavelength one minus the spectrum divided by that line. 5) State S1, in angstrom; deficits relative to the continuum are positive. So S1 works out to -2.2 angstrom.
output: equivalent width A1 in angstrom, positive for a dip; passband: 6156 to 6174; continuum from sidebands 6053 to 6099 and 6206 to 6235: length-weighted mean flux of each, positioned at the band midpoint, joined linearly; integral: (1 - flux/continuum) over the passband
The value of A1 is 1.3 angstrom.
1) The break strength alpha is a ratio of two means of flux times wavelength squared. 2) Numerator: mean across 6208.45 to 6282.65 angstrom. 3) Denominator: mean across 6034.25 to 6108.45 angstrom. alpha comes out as 0.86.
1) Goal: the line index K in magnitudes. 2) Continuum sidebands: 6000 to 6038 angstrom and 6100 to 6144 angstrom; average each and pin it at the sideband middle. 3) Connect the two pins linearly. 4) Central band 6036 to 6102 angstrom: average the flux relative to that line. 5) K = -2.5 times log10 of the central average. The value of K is -0.05 mag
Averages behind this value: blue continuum 7.01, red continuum 7.27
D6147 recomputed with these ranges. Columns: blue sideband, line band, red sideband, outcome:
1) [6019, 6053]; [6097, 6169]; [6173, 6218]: -3.4 angstrom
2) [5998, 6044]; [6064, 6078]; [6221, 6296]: -1.4 angstrom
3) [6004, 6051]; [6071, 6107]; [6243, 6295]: -3.0 angstrom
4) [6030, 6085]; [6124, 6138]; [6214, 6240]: -1.1 angstrom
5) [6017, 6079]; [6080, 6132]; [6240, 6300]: -1.6 angstrom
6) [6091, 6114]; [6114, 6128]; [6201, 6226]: 0.3 angstrom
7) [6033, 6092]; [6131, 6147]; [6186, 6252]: -2.0 angstrom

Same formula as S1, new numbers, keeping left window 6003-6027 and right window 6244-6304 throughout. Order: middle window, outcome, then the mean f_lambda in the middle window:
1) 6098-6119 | -2.0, 7.35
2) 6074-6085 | -1.3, 7.55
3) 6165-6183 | 0.8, 6.26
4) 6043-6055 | -1.0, 7.41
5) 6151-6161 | -0.7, 7.03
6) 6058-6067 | -0.8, 7.43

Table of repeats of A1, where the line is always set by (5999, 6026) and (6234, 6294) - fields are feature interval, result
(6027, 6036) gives -0.5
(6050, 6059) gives -0.9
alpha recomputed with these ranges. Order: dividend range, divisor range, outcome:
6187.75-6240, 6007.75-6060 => 0.89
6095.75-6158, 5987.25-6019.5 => 1.10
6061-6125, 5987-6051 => 1.07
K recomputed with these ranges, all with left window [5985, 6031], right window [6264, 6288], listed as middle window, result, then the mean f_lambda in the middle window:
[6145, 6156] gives -0.11 mag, 7.37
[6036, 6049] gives -0.07 mag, 7.3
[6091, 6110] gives -0.09 mag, 7.35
